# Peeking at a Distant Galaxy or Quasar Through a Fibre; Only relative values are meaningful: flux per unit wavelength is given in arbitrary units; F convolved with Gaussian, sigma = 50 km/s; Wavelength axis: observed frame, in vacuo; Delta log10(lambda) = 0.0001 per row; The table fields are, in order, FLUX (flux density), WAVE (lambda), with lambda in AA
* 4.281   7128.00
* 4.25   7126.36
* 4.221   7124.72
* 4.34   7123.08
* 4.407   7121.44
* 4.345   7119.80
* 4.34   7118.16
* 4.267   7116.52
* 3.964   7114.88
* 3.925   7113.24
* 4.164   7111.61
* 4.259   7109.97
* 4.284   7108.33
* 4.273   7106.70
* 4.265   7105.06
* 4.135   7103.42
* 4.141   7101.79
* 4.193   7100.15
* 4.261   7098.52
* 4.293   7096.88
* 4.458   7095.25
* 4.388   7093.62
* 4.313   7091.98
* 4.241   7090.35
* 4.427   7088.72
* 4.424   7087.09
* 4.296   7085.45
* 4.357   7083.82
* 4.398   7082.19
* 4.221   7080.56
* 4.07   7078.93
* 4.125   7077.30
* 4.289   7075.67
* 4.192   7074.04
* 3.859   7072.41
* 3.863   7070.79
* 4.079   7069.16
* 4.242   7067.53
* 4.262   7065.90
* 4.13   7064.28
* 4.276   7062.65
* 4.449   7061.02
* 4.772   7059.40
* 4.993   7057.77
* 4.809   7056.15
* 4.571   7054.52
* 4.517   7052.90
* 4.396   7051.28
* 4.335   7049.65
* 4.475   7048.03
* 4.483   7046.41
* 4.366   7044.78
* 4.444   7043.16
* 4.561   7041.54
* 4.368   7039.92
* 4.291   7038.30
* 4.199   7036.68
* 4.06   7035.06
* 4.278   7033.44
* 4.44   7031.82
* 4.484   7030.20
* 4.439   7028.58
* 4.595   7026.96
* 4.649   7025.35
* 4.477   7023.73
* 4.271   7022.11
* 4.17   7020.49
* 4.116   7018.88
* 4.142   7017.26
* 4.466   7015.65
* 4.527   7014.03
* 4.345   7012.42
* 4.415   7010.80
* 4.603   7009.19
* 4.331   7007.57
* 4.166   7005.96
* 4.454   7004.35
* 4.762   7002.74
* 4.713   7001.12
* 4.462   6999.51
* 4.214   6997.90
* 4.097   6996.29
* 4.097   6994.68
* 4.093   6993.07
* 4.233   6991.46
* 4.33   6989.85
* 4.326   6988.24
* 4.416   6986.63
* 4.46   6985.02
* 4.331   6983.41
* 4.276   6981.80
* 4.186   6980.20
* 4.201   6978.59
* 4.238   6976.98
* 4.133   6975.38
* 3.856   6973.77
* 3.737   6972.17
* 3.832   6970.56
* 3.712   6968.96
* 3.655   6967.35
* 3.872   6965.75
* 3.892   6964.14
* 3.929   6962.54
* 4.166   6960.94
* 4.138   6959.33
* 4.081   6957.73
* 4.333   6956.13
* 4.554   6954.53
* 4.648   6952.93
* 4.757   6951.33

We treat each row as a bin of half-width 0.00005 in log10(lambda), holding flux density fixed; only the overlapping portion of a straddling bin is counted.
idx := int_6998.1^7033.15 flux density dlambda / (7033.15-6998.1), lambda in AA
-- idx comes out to 4.42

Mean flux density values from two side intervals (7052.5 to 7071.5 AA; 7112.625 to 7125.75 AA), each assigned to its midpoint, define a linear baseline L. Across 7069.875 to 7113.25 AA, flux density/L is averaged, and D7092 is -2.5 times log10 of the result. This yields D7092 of 0.02 mag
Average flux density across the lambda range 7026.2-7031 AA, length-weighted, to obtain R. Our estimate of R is 4.5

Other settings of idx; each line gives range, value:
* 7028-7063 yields 4.46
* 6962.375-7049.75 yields 4.28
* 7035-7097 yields 4.35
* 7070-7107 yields 4.24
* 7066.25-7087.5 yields 4.18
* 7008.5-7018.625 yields 4.4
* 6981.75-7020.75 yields 4.35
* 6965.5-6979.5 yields 3.92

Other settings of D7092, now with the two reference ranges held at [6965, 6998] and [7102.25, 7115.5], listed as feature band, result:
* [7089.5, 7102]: -0.04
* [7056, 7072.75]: -0.05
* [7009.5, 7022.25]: -0.05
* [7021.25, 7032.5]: -0.09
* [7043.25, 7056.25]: -0.08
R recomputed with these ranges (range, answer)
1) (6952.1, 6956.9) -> 4.52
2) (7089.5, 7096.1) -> 4.35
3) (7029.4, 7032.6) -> 4.46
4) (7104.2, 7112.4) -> 4.25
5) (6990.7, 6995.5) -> 4.14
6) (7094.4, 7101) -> 4.3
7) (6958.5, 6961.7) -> 4.14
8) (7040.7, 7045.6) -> 4.45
